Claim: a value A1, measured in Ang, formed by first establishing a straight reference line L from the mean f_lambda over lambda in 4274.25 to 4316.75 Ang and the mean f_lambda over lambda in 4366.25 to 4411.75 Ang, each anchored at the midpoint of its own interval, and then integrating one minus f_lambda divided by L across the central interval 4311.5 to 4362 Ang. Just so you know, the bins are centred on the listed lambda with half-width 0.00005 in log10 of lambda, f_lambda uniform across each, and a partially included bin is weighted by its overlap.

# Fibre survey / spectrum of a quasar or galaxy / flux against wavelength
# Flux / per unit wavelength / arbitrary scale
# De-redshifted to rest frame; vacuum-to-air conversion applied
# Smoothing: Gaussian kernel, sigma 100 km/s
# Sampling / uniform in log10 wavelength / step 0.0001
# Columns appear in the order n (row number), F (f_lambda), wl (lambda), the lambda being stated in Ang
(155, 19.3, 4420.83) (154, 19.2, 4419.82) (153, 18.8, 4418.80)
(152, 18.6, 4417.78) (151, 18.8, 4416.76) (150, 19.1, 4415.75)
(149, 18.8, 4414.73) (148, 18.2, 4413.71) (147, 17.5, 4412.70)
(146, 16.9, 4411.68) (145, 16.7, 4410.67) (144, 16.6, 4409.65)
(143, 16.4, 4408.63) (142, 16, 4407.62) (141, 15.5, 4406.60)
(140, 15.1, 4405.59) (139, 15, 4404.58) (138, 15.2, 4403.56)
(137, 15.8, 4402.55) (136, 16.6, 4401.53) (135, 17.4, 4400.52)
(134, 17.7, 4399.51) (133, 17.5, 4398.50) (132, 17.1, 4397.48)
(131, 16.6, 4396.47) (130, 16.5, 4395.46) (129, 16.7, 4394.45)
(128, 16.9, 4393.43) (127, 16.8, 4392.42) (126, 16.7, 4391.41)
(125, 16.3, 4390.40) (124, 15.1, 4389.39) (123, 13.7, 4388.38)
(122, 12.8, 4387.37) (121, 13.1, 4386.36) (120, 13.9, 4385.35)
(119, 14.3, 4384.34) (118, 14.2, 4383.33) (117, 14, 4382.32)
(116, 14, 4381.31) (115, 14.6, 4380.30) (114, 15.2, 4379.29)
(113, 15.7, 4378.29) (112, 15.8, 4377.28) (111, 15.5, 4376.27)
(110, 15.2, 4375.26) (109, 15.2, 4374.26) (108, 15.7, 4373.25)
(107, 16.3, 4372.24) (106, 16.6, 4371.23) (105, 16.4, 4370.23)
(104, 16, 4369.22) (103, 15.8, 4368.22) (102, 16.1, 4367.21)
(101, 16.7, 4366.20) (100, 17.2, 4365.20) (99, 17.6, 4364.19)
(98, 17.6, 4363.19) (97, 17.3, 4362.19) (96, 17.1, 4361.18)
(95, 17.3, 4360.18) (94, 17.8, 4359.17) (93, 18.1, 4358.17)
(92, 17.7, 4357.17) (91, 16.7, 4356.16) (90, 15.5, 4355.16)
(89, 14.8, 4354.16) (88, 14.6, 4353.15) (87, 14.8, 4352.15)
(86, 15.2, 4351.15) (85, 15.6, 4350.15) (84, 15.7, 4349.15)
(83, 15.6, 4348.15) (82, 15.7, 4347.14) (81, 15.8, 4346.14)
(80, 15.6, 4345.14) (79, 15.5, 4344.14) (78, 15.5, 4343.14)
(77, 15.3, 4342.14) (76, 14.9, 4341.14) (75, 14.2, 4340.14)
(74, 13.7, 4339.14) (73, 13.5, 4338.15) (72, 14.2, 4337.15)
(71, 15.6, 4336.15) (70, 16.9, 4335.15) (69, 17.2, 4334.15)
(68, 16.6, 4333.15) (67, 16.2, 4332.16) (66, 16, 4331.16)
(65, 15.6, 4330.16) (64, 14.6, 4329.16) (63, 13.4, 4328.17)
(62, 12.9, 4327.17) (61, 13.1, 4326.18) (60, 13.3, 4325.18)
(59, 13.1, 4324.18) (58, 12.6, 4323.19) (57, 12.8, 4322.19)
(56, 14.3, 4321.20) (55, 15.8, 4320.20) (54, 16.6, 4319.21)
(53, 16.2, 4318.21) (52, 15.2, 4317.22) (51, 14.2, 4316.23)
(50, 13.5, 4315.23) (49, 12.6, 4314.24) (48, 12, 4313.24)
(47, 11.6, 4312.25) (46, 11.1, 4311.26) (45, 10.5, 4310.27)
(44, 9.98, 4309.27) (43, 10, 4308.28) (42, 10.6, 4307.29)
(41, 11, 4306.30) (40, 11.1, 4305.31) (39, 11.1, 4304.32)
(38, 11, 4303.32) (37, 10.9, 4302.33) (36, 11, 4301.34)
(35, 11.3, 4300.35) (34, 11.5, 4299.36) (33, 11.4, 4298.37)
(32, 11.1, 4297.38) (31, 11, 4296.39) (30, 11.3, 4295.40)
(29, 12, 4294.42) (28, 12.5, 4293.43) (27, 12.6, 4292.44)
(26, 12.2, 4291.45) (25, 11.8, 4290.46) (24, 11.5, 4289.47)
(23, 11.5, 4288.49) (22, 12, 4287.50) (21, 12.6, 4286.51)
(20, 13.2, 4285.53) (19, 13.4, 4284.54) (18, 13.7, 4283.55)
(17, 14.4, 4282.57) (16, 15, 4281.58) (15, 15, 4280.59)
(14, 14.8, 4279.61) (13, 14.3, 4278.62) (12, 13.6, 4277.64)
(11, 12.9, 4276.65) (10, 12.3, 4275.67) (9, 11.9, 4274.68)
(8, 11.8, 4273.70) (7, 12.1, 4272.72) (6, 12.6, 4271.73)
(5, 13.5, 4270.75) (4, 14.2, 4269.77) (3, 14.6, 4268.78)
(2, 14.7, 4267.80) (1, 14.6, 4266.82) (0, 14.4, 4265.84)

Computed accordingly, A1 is -4.8 Ang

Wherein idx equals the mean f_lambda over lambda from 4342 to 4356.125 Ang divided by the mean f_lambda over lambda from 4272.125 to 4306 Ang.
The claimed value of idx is 1.2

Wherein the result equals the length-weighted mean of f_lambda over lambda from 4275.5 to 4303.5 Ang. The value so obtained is 12.5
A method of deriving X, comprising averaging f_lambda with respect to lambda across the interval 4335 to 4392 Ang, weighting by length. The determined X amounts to 15.6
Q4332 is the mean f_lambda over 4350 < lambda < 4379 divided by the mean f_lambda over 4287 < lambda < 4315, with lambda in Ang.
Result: 1.43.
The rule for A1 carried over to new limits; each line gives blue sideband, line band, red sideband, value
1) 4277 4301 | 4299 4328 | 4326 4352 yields 3.0 Ang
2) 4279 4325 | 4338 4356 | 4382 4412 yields -1.4 Ang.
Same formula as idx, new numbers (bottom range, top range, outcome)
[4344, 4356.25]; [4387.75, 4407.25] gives 1.05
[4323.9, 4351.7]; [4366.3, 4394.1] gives 1.02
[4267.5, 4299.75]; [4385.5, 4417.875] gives 1.28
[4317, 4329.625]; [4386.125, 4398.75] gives 1.12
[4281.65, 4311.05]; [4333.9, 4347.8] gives 1.30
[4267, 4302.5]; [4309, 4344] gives 1.12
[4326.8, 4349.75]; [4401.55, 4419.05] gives 1.11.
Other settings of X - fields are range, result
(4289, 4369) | 14.1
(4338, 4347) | 15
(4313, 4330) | 14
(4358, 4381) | 16.3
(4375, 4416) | 15.9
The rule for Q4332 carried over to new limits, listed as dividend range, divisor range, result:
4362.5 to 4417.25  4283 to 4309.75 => 1.39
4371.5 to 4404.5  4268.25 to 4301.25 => 1.23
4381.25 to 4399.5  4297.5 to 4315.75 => 1.38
